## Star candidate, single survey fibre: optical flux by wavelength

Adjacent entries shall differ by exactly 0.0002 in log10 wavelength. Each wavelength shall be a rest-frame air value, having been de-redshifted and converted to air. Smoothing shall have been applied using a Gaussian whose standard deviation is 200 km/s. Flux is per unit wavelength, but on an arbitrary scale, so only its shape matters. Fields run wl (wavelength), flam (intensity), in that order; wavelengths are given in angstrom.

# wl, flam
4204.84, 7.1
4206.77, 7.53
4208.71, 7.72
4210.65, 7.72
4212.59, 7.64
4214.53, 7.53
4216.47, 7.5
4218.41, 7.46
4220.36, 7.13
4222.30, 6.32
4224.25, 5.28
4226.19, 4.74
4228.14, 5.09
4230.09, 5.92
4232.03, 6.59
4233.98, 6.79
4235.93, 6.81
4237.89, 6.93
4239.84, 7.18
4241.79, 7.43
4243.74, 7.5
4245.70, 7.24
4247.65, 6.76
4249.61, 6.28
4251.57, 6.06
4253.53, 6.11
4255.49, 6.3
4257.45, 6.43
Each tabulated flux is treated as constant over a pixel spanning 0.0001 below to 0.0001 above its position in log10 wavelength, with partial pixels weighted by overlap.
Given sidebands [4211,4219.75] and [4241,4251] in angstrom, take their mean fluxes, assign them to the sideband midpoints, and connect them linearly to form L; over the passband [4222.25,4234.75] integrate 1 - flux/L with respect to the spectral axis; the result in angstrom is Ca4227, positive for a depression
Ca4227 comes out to 2.62 angstrom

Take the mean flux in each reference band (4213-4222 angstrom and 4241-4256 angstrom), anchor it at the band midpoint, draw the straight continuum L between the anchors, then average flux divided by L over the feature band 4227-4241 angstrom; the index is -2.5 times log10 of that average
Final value 0.09 mag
